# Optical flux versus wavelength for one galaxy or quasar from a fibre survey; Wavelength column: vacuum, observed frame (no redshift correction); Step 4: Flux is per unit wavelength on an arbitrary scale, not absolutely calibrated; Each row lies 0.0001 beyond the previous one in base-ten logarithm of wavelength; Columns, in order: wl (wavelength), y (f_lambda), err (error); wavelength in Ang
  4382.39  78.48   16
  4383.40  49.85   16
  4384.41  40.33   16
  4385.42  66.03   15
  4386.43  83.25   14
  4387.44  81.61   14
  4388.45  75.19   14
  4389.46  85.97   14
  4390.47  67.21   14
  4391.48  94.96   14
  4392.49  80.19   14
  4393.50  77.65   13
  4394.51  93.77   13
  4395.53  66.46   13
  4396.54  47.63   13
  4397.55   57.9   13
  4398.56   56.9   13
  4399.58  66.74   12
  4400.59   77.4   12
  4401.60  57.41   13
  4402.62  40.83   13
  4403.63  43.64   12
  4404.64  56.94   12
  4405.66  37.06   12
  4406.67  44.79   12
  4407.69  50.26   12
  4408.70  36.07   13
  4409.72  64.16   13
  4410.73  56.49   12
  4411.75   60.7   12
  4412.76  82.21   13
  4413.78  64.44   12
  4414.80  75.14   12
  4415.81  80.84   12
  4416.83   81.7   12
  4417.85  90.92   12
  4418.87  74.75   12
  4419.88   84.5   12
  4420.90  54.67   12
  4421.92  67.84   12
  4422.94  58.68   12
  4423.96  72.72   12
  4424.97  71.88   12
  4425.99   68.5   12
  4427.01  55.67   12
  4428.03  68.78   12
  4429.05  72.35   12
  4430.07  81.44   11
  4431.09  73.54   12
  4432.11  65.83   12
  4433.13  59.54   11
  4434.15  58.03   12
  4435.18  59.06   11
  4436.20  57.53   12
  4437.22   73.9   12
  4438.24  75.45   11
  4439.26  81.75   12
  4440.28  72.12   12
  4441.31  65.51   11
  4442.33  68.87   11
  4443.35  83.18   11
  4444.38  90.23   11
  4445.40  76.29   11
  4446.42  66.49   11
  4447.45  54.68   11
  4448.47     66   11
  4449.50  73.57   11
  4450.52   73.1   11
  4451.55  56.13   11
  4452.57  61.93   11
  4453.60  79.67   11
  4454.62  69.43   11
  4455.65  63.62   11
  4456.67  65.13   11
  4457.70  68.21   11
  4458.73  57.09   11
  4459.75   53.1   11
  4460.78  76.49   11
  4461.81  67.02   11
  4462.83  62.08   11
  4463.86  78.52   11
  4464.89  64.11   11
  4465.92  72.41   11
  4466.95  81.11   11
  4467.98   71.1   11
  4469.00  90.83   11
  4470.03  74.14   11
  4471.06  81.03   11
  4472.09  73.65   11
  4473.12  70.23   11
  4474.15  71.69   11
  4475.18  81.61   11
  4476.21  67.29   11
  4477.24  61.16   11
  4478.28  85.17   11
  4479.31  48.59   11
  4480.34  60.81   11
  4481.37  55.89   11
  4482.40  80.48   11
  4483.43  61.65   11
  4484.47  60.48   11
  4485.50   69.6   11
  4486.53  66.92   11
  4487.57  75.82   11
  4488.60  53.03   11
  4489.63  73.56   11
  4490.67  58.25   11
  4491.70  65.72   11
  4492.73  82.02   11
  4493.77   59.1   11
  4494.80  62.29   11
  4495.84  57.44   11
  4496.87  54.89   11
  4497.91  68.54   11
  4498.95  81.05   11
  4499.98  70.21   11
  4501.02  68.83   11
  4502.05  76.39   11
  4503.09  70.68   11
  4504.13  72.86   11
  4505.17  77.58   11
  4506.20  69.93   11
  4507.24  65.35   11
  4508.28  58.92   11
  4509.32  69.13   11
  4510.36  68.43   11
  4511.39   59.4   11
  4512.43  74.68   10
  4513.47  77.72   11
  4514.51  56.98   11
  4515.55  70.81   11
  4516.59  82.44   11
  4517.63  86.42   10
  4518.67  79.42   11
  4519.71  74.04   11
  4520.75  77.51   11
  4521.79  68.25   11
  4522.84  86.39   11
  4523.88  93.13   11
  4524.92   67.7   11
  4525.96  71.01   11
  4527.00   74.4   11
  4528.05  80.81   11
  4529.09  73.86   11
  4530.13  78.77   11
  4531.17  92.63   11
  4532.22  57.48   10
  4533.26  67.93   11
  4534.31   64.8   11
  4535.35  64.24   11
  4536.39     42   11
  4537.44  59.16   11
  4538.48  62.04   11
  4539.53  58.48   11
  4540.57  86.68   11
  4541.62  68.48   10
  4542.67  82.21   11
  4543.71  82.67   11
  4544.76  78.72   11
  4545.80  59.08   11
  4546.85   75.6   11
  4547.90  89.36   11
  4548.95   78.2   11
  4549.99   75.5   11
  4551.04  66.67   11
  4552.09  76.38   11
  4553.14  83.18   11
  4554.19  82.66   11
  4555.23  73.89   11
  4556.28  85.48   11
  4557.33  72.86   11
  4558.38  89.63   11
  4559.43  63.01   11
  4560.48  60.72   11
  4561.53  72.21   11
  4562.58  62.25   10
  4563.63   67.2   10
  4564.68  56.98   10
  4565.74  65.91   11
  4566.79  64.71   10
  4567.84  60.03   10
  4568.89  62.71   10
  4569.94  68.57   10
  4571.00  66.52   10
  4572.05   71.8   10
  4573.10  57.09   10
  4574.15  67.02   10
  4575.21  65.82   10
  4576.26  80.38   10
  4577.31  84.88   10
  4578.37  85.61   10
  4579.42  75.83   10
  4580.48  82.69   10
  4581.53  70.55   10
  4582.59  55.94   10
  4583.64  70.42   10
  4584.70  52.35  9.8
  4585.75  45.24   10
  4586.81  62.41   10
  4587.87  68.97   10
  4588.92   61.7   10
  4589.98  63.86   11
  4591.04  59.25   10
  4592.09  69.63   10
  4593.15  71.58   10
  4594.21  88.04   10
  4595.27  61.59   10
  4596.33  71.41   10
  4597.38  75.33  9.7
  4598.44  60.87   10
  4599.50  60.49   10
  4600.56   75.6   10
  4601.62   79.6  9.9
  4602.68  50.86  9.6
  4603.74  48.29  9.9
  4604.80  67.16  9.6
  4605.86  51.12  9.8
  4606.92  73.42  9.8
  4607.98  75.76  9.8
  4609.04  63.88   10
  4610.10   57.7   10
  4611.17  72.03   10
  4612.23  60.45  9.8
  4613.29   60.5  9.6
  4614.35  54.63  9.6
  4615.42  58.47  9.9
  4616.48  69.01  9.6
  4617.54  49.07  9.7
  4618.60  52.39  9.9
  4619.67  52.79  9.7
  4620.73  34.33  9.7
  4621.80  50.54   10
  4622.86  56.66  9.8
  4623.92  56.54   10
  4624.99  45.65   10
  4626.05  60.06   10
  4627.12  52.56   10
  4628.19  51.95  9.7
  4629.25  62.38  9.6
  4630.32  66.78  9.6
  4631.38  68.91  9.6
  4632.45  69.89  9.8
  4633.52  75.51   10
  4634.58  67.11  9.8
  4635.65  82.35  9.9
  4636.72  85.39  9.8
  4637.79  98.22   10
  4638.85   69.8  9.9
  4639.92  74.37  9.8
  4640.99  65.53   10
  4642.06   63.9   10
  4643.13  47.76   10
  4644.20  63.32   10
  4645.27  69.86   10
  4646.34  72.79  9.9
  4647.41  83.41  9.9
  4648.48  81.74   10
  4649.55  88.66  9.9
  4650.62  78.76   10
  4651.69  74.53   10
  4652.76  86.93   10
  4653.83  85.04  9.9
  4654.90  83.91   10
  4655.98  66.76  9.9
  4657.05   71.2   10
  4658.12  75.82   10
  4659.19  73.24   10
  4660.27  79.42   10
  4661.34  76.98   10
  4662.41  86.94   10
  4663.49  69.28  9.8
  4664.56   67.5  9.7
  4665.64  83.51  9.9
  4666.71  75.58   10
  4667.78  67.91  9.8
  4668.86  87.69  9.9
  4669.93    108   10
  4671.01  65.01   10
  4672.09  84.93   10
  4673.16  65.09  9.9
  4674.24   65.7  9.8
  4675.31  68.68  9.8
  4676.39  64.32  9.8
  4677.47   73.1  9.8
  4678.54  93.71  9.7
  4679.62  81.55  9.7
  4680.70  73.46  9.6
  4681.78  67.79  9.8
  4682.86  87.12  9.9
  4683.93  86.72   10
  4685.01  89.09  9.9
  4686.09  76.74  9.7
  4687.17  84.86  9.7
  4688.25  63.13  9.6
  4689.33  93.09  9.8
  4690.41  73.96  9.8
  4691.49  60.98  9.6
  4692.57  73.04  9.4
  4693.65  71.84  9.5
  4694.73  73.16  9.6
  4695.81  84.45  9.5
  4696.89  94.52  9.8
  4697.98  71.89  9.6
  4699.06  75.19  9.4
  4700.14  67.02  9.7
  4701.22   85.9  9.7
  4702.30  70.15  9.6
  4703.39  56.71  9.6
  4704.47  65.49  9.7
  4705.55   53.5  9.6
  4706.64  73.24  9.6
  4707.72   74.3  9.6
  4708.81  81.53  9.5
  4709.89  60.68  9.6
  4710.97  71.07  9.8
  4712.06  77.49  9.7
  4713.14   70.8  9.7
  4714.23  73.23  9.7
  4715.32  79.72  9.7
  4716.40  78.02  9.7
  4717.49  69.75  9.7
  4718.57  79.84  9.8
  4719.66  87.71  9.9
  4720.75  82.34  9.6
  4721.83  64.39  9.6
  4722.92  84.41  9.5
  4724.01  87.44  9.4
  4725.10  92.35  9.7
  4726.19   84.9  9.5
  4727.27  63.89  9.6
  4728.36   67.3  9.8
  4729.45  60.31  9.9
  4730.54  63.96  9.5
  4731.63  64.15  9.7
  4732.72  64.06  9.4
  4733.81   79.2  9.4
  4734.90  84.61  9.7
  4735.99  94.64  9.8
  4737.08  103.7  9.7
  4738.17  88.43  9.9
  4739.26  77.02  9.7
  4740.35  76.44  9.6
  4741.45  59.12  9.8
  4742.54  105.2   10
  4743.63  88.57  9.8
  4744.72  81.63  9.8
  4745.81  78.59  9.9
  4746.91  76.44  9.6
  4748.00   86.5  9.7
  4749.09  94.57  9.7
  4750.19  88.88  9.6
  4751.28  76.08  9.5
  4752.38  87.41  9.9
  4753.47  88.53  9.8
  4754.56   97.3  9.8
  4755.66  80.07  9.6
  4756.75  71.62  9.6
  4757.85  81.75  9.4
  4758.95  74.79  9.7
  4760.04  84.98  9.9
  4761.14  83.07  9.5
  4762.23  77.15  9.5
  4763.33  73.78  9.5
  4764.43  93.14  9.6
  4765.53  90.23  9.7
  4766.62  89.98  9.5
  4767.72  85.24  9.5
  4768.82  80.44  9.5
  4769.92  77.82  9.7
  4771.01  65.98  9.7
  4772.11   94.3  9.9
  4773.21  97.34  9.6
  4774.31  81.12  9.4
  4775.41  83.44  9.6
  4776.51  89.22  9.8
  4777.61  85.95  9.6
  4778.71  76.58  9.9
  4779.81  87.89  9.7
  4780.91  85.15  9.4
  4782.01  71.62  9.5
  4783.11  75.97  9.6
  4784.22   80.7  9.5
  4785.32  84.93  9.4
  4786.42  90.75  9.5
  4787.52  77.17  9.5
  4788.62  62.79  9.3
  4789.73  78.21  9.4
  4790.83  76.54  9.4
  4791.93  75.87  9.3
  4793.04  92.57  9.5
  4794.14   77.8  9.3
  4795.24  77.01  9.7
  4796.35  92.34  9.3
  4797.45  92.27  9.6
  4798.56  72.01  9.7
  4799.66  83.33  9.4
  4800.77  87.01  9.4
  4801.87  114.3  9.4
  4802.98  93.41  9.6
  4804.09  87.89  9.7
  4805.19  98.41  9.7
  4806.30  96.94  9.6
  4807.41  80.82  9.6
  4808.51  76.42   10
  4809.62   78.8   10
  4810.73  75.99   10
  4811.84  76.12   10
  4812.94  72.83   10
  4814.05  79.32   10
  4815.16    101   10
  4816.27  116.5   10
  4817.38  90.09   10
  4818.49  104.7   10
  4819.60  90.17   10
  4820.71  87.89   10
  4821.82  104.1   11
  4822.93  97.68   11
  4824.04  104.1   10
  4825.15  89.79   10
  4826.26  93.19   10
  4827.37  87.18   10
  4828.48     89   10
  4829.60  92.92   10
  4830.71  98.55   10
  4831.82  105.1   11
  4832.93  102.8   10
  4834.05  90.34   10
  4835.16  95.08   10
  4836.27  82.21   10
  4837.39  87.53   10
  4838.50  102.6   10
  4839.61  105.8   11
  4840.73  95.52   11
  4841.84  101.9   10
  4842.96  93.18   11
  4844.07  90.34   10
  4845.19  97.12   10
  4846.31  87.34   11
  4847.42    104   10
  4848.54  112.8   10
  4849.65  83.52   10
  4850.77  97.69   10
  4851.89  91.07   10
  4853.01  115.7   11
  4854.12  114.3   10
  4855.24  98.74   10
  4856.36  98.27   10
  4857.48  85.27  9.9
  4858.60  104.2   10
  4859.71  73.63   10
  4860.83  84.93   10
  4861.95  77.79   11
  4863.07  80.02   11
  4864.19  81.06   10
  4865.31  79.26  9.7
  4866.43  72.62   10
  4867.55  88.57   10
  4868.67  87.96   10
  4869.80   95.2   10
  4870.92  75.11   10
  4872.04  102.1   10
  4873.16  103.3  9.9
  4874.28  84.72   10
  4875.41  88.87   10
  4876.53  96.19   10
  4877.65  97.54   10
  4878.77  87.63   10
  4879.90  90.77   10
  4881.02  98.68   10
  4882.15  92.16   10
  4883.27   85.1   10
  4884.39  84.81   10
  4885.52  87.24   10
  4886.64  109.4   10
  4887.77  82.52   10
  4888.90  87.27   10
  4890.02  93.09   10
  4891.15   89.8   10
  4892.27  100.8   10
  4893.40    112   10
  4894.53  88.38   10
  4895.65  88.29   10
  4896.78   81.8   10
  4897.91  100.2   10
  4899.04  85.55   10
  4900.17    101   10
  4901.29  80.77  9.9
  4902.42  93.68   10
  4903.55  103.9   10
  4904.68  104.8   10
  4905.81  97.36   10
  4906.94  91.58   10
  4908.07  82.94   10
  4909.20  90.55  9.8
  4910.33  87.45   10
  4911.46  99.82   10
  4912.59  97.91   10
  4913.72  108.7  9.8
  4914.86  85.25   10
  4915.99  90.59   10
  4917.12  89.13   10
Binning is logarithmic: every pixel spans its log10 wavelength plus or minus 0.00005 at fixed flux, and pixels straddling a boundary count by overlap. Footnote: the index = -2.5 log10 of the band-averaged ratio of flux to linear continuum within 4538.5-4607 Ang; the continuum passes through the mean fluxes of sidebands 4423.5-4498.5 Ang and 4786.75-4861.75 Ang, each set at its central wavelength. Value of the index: 0.09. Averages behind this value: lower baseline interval 68.6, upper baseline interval 91.4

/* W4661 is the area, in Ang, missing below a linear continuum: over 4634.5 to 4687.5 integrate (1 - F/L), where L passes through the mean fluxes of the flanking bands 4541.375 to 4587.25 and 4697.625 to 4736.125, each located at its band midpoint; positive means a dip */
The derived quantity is -3.05 Ang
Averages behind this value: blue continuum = 70.9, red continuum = 73.7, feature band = 76.9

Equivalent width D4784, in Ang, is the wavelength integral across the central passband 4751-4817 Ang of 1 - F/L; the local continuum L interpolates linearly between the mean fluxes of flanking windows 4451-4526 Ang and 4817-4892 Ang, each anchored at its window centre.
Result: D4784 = 3.4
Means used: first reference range 69.8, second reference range 93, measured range 84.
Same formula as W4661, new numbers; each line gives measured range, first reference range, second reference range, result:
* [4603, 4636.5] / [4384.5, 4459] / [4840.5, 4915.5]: 7.7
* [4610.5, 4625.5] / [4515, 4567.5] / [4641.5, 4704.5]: 3.9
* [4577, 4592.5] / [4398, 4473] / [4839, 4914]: 1.8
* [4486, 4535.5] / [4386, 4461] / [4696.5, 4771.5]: -0.2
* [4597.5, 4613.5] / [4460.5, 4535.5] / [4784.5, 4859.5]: 2.8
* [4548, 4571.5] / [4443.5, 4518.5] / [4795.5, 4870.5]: 1.0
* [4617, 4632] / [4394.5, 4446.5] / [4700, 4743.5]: 3.8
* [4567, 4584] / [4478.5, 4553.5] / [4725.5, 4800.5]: 0.7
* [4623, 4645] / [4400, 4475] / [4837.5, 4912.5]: 3.5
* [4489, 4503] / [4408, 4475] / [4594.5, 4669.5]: 0.3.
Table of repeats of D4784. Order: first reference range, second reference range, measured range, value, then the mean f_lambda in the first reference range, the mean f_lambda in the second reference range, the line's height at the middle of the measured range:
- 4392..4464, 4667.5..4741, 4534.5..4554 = -0.3 Ang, 66.6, 76.3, 70.7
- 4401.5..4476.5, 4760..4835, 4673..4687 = 0.7 Ang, 67.8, 87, 80.7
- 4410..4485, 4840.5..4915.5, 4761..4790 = 1.6 Ang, 69.7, 92.7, 87.2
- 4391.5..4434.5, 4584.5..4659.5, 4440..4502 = -2.9 Ang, 65.5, 66.4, 65.8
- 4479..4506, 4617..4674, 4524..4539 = -0.3 Ang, 66.8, 70.5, 67.8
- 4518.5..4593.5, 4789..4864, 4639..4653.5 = 0.8 Ang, 70.7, 91.6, 77.7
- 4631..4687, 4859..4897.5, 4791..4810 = -0.5 Ang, 76.4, 89.2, 84.7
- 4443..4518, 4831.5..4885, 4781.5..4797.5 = 1.5 Ang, 69.3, 92.6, 88.4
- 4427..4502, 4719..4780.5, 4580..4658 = 9.9 Ang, 68.8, 81.9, 75.9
